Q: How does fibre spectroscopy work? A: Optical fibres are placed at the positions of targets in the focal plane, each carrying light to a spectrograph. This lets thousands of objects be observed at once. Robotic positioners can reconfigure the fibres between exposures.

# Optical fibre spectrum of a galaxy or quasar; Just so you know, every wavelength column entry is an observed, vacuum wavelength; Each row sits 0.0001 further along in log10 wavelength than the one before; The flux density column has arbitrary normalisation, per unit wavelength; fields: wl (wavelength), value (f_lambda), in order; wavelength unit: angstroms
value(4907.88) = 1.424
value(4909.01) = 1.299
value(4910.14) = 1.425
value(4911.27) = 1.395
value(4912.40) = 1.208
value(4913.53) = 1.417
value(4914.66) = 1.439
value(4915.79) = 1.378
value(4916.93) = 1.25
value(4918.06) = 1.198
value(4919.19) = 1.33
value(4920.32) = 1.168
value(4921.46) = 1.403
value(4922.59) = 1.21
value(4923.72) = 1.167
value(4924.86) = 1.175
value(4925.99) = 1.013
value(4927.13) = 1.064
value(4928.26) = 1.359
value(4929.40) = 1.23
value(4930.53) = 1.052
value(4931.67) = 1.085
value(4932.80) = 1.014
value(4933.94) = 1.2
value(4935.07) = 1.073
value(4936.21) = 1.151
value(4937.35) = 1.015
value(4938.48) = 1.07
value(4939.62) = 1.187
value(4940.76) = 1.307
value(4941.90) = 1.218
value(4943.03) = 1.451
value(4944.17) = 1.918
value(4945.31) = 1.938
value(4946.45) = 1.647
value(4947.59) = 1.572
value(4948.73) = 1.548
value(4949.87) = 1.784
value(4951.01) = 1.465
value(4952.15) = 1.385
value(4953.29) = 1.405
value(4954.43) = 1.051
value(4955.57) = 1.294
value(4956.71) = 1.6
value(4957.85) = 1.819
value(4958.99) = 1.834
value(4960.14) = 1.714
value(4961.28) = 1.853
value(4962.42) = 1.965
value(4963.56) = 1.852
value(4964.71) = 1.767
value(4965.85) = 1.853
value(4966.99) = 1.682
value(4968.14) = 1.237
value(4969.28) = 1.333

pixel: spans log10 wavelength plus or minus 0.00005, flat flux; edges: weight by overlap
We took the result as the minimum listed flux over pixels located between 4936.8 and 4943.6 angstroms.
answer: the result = 1.015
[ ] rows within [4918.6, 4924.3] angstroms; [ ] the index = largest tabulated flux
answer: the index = 1.403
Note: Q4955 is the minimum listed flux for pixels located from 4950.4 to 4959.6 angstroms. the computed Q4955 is 1.051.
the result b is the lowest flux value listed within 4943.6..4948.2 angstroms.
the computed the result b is 1.572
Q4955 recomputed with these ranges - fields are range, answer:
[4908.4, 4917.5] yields 1.208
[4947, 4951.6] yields 1.465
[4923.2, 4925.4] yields 1.167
